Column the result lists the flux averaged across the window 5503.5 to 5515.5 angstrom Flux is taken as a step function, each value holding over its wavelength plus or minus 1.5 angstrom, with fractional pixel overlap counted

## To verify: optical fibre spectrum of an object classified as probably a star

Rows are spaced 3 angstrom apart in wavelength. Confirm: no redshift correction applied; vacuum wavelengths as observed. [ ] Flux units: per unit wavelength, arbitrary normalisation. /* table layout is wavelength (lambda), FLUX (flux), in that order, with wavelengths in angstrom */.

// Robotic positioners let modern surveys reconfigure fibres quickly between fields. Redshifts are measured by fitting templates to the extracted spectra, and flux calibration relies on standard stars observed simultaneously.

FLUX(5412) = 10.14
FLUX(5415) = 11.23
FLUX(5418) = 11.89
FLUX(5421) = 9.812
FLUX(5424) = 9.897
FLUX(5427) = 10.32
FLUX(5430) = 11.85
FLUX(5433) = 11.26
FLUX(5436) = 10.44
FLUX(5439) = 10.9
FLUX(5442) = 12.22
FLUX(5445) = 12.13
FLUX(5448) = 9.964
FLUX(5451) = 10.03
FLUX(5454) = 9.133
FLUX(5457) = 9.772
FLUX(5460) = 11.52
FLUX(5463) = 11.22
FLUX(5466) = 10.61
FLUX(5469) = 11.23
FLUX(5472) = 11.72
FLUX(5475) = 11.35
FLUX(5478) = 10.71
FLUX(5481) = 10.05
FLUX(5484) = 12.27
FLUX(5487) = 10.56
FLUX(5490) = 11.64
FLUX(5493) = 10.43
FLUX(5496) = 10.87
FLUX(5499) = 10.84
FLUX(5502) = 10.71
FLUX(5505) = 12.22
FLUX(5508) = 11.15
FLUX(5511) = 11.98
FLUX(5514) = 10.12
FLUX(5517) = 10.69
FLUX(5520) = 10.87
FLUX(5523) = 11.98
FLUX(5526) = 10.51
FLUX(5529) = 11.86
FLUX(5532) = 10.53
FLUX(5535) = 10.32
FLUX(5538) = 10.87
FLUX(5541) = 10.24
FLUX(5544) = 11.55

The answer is 11.4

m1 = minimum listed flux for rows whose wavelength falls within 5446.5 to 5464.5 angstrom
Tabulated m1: 9.133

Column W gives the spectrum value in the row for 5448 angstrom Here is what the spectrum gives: 9.964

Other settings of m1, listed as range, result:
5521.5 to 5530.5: 10.51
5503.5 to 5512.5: 11.15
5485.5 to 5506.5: 10.43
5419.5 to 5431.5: 9.812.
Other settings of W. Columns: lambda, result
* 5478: 10.71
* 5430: 11.85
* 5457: 9.772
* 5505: 12.22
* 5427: 10.32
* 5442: 12.22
